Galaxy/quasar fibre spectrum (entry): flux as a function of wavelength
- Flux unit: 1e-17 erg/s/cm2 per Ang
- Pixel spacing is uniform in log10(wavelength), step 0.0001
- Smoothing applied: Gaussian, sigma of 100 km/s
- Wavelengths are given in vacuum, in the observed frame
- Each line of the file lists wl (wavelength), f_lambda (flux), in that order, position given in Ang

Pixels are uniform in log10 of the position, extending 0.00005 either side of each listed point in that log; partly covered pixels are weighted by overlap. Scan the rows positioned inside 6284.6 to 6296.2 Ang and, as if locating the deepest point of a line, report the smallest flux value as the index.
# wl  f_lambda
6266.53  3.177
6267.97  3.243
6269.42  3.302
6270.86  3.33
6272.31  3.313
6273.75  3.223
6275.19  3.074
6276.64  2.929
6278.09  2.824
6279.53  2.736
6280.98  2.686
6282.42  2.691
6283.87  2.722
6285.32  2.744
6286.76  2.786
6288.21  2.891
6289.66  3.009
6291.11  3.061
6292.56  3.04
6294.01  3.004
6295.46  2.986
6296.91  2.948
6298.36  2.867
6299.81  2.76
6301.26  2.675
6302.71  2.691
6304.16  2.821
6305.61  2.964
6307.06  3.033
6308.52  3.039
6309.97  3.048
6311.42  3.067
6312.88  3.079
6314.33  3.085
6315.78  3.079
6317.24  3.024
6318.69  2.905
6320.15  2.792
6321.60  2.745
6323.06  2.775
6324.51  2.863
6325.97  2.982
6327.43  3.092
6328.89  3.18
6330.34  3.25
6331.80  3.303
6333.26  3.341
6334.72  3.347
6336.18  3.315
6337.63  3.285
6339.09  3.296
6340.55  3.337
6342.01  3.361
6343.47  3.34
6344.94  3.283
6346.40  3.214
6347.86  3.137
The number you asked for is 2.744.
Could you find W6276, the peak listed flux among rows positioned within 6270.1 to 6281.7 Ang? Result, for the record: 3.33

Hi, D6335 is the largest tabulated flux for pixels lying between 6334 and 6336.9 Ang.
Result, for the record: 3.347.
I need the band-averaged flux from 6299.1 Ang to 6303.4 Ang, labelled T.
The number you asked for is 2.71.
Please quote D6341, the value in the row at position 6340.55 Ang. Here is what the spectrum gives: 3.337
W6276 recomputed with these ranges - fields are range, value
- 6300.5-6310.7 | 3.048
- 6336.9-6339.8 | 3.296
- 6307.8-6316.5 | 3.085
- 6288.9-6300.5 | 3.061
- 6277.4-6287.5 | 2.824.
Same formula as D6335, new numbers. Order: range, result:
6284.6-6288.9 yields 2.891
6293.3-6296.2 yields 3.004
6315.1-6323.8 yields 3.079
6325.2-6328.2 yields 3.092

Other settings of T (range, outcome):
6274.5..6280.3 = 2.88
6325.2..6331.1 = 3.12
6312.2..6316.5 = 3.09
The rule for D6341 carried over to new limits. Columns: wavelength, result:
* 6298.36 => 2.867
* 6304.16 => 2.821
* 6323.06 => 2.775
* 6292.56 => 3.04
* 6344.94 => 3.283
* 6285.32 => 2.744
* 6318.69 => 2.905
